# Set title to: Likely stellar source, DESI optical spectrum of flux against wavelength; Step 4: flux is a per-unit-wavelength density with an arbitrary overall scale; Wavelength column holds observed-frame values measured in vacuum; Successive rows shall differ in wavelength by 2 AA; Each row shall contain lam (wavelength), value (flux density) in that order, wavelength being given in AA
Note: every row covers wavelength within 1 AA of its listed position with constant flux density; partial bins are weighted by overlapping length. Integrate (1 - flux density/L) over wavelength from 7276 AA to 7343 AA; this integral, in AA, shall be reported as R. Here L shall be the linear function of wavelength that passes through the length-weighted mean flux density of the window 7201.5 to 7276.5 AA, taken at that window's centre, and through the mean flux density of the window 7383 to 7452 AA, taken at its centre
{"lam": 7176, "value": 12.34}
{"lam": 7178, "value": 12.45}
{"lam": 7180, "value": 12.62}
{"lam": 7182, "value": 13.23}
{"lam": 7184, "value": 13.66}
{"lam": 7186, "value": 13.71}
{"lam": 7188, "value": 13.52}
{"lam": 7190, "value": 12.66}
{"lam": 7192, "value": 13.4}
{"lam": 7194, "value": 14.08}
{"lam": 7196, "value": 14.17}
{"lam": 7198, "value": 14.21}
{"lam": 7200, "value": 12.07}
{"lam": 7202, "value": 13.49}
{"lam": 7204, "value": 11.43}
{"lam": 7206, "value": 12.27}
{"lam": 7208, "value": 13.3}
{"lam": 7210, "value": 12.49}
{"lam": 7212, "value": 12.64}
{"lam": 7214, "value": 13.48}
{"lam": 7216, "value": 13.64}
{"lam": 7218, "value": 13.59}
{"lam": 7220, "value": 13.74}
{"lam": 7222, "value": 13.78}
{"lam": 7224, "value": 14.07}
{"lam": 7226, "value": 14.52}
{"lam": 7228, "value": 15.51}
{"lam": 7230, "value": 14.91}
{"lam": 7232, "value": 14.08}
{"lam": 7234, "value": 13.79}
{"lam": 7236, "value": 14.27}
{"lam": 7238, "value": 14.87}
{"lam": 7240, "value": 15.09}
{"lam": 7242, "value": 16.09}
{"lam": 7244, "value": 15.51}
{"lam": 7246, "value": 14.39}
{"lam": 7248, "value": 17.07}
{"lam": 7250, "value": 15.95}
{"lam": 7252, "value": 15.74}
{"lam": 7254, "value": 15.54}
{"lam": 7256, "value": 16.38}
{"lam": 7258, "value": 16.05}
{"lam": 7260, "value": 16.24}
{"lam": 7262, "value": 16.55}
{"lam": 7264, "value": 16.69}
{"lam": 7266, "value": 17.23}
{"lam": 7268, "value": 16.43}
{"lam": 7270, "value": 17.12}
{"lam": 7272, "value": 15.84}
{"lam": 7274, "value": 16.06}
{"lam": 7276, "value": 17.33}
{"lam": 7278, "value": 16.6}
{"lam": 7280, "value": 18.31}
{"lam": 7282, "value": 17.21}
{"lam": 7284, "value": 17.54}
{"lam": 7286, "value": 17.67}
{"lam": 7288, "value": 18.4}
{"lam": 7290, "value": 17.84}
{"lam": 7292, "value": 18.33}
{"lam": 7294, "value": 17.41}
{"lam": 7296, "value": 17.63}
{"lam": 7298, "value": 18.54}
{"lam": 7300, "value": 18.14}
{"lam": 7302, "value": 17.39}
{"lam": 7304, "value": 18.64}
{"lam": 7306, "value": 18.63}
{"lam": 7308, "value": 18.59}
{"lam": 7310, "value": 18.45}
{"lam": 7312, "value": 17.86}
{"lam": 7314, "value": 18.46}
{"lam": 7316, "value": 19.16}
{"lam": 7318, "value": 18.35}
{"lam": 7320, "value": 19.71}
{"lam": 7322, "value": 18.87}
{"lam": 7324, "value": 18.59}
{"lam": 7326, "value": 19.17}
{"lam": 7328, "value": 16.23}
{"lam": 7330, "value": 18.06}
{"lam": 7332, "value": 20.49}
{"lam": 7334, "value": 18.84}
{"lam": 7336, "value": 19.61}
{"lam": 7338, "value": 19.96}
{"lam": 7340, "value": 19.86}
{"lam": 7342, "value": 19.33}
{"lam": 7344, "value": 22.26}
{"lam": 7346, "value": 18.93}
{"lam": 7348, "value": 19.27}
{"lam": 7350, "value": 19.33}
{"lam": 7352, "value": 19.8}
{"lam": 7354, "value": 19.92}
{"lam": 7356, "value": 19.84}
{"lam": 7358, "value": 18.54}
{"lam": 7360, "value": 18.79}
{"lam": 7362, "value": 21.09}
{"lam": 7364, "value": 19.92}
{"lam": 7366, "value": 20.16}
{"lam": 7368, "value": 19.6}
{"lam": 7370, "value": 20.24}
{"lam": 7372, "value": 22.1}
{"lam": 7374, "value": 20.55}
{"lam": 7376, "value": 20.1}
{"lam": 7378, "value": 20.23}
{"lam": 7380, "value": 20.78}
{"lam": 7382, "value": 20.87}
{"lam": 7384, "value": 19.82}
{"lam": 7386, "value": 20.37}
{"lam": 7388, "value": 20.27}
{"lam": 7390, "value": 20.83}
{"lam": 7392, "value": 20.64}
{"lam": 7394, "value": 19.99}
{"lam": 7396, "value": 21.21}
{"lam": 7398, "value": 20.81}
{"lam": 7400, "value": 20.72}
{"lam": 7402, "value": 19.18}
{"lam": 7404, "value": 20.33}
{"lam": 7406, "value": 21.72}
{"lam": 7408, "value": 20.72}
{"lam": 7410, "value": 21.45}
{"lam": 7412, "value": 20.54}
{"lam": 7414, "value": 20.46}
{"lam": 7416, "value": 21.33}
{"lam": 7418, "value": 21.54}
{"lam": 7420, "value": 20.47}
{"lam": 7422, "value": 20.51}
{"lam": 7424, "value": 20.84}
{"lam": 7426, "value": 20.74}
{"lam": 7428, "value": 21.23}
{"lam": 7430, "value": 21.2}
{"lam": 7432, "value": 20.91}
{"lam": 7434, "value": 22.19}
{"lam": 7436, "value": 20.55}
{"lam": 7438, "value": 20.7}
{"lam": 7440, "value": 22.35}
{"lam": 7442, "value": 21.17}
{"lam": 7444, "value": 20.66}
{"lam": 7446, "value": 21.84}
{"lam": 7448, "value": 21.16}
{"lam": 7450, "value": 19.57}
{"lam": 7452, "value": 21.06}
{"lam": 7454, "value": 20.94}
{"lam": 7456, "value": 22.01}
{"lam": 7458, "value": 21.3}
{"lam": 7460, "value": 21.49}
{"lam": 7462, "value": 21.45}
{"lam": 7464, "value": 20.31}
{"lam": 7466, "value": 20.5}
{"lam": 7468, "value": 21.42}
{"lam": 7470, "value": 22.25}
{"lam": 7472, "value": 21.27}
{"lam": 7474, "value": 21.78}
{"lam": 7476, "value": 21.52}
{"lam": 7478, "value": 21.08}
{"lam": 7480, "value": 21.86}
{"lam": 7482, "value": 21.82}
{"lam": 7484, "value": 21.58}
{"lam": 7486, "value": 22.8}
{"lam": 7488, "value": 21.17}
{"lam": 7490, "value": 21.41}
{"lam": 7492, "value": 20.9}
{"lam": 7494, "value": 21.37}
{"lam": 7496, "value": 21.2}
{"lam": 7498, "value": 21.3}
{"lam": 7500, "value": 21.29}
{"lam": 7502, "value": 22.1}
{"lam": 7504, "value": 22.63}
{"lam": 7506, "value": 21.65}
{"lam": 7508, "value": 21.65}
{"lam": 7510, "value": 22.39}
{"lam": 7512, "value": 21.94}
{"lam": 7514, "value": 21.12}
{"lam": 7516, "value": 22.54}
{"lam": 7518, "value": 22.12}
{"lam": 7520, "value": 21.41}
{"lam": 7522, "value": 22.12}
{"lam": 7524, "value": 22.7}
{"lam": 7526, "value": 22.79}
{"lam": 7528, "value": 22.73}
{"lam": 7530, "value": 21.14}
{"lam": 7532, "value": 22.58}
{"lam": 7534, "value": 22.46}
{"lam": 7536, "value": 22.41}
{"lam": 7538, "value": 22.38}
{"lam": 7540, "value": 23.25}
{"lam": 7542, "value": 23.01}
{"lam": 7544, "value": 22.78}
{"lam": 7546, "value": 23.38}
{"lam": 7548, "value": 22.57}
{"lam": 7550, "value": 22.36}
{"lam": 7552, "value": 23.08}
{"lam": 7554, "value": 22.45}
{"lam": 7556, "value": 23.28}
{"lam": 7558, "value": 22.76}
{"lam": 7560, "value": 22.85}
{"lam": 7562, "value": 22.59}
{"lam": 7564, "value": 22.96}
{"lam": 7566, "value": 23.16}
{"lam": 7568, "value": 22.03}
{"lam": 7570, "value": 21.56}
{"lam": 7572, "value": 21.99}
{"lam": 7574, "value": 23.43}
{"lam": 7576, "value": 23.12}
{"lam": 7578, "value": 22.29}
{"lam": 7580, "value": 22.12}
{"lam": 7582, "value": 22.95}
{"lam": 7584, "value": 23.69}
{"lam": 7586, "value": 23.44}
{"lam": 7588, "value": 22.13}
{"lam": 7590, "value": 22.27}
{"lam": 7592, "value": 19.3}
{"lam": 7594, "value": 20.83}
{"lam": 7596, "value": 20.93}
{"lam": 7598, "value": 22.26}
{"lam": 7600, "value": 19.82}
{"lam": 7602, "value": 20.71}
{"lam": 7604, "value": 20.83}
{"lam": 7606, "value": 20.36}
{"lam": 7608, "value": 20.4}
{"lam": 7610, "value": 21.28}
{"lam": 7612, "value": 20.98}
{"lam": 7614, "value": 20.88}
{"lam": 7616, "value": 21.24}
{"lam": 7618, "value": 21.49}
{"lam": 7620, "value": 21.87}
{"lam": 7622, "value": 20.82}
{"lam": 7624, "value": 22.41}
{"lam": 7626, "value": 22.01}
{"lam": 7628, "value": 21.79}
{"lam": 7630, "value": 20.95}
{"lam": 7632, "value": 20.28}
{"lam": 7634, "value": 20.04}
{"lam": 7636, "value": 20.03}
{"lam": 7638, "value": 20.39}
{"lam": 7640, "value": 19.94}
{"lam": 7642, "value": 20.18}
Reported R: -4.48 AA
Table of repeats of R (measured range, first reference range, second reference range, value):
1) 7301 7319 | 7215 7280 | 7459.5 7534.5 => -1.4 AA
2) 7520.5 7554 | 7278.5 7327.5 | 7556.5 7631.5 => -2.4 AA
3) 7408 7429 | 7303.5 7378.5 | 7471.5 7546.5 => -0.3 AA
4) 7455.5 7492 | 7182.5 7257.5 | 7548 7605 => -3.0 AA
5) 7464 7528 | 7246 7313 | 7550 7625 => -3.8 AA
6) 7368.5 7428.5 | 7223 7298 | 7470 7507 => -3.6 AA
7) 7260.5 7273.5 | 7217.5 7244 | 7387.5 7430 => -0.7 AA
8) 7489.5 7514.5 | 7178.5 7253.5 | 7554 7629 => -2.0 AA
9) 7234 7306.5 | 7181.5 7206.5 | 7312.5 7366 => -1.3 AA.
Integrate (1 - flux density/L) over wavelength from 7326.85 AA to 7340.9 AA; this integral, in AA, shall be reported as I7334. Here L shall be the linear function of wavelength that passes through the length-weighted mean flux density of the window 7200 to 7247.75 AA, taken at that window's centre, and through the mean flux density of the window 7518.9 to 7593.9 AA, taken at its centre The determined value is -1.8 AA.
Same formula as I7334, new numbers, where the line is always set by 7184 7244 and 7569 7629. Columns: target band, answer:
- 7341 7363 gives -4.2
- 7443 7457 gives -1.8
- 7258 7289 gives -4.1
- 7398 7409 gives -1.8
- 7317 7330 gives -2.0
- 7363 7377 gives -2.8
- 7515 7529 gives -1.6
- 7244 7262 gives -1.7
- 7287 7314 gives -4.5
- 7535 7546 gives -1.3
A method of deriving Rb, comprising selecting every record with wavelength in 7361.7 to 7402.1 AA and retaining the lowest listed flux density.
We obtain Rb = 19.18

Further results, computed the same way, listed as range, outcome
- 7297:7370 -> 16.23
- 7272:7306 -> 15.84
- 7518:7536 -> 21.14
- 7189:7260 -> 11.43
